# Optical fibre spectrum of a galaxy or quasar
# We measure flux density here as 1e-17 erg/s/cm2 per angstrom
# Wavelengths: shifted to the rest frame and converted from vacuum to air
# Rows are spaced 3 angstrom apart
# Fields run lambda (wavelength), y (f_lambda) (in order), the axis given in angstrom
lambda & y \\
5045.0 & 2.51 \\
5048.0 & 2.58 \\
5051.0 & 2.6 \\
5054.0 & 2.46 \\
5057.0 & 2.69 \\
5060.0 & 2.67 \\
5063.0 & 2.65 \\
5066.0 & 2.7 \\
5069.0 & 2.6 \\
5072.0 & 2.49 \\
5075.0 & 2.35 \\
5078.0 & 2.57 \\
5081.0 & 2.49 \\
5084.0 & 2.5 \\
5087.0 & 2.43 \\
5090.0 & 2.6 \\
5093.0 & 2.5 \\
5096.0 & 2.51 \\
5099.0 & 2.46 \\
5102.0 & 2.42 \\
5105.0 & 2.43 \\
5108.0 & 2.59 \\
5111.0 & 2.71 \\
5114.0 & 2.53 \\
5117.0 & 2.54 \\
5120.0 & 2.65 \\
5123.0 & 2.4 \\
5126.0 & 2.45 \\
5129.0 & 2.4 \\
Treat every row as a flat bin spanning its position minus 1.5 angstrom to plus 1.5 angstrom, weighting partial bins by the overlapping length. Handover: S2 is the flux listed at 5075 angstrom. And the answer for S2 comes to 2.35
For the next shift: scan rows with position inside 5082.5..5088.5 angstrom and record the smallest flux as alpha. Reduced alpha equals 2.43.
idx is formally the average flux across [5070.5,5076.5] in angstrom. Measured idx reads 2.42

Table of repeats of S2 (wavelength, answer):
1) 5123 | 2.4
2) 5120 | 2.65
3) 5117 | 2.54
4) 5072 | 2.49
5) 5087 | 2.43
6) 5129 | 2.4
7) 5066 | 2.7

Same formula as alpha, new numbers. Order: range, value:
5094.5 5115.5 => 2.42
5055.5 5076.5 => 2.35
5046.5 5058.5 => 2.46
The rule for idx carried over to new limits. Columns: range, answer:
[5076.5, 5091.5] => 2.52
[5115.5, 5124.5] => 2.53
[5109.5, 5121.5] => 2.61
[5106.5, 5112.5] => 2.65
